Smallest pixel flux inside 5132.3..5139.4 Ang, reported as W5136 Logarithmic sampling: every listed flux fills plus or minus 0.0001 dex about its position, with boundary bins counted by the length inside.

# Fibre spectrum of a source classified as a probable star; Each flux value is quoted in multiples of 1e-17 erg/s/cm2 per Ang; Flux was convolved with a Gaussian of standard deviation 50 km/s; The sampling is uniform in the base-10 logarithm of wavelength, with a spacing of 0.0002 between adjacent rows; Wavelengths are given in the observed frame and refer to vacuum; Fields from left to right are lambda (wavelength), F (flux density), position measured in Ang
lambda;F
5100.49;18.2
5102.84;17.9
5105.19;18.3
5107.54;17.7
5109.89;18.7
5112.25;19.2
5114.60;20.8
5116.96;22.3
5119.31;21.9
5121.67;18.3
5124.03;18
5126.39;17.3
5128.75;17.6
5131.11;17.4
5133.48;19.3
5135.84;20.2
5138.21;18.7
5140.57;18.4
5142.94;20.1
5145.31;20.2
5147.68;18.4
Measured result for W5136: 18.7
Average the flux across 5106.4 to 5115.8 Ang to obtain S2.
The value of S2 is 19.1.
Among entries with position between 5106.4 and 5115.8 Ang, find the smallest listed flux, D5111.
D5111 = 17.7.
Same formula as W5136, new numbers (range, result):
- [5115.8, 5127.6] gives 17.3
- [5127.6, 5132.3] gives 17.4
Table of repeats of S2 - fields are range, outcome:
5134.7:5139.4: 19.5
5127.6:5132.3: 17.5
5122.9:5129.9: 17.6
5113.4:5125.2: 20.3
